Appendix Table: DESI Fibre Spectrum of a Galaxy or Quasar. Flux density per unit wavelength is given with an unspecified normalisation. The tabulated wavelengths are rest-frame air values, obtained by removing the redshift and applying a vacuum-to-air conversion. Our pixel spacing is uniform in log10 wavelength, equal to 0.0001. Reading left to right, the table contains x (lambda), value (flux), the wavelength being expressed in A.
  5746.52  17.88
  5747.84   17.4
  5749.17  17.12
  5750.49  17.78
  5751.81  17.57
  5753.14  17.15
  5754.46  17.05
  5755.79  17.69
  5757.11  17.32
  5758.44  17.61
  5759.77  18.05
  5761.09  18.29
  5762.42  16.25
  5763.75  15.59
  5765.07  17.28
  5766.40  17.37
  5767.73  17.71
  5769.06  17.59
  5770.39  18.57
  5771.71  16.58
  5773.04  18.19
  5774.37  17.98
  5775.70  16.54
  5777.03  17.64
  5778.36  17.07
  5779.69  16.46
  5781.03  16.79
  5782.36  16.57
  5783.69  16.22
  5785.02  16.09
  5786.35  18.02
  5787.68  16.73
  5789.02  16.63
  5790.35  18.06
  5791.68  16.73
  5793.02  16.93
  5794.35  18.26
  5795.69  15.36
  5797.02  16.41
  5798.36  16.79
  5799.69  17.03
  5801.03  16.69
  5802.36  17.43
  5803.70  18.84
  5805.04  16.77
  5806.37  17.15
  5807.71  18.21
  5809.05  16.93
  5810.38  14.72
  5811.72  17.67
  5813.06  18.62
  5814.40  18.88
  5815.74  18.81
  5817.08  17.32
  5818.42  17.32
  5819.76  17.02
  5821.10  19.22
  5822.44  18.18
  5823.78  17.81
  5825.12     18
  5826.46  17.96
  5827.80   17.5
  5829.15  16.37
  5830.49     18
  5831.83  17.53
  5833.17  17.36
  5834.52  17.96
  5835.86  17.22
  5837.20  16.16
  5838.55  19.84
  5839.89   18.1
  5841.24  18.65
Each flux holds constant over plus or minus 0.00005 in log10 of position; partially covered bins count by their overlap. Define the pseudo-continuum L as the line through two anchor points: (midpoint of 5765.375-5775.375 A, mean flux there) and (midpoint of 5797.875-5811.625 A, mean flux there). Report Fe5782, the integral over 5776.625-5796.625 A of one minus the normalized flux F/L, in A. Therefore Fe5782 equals 0.58 A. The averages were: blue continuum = 17.7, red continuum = 17.1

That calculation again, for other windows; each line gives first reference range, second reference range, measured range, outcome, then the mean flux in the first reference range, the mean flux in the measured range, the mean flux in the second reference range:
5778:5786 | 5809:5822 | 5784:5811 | 0.2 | 16.6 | 17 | 17.7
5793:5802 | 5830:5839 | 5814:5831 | -0.5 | 16.8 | 17.9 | 17.7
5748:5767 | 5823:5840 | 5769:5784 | 0.2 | 17.3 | 17.2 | 17.7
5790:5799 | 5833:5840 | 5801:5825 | -0.6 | 16.9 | 17.7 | 17.8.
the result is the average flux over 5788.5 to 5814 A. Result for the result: 17.1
